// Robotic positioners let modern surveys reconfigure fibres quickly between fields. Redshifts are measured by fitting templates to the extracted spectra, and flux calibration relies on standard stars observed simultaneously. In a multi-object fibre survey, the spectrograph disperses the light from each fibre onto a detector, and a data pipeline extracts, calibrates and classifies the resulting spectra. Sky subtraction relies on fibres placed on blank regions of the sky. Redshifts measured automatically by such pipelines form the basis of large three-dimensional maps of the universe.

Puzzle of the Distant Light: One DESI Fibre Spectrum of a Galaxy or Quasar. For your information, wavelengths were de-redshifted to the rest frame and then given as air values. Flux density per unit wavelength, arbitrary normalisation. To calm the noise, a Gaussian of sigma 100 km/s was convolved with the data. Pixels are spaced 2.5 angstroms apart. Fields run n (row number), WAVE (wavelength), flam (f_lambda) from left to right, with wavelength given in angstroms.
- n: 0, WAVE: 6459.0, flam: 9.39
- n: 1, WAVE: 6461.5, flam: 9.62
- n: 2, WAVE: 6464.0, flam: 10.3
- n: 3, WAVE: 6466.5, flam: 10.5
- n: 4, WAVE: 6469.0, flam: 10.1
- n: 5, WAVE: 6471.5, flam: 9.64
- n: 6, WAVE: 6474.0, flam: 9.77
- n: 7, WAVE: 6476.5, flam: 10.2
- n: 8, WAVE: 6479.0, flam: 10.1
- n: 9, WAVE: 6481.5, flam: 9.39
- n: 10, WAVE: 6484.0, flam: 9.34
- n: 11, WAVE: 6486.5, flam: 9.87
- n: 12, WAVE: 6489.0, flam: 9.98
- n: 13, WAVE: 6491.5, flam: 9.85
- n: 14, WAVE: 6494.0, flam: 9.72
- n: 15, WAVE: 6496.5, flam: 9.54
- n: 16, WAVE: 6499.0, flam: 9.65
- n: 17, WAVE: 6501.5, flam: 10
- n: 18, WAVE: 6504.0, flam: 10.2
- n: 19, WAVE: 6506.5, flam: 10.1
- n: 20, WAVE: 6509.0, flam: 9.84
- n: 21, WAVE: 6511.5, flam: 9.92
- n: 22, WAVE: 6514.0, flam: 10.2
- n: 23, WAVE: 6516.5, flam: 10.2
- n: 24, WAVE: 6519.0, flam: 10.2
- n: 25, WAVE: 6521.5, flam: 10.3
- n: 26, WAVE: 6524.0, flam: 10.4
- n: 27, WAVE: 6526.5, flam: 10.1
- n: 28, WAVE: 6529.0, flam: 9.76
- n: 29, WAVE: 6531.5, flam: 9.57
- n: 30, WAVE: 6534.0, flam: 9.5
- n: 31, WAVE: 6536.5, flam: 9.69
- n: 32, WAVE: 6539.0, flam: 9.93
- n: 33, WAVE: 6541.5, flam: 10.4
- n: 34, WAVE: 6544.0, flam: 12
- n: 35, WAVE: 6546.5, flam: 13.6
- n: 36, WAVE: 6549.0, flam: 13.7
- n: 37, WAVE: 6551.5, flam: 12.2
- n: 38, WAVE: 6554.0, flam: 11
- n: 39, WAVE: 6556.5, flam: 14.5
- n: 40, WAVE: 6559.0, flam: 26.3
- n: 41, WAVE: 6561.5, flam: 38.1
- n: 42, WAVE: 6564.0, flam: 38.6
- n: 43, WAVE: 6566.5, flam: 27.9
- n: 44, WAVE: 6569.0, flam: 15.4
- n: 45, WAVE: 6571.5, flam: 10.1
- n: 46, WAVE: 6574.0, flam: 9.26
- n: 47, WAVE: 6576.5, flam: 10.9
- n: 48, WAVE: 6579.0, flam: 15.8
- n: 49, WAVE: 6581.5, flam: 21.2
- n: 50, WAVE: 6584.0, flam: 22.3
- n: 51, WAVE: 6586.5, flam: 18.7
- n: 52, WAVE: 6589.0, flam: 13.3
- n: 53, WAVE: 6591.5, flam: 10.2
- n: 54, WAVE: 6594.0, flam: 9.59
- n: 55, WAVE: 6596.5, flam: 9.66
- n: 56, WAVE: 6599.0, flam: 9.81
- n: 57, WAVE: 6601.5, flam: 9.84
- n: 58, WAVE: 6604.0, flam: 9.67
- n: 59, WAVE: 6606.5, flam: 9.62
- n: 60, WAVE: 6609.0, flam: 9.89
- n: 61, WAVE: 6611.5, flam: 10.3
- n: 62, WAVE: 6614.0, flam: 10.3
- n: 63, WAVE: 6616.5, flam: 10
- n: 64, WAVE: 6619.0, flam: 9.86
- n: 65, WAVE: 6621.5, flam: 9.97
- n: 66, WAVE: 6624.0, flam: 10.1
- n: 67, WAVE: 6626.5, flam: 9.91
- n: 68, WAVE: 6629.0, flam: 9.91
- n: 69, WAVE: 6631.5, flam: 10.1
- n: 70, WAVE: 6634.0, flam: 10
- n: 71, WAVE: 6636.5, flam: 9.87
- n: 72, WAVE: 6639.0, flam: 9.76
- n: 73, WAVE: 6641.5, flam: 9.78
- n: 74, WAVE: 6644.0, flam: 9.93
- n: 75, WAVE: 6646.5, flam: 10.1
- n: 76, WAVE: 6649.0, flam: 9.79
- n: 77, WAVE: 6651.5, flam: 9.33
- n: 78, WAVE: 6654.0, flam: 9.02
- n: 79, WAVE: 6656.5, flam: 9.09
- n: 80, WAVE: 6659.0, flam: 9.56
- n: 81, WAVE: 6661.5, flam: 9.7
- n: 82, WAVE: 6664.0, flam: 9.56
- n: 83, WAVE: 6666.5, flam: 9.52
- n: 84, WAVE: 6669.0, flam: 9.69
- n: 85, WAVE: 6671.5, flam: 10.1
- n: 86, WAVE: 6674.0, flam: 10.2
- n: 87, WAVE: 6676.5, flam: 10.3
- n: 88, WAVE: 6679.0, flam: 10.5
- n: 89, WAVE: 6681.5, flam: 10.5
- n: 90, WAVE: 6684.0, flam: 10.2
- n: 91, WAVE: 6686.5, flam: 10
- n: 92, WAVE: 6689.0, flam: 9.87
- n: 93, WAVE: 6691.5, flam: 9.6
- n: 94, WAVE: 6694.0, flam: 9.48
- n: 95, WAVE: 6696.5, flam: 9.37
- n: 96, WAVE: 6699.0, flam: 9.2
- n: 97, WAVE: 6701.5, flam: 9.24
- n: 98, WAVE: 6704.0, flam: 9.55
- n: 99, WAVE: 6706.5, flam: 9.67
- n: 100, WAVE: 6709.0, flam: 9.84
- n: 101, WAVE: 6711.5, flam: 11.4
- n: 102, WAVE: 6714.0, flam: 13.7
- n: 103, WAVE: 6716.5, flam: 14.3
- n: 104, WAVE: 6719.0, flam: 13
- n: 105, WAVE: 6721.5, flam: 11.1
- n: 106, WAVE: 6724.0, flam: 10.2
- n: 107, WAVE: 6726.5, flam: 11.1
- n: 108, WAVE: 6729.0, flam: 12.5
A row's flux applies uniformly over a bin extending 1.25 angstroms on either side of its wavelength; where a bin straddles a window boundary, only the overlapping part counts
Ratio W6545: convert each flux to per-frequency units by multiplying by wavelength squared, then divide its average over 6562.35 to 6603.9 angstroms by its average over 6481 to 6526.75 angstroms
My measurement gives 1.63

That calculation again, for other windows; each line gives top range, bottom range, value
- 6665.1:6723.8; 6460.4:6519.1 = 1.12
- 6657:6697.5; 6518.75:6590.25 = 0.66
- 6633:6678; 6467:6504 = 1.04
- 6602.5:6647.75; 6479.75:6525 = 1.04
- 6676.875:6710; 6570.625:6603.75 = 0.77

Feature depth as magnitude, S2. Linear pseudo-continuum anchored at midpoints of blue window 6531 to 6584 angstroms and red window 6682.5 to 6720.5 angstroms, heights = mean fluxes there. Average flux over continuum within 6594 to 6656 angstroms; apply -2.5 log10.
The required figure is 0.354 mag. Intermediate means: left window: 16.4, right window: 10.6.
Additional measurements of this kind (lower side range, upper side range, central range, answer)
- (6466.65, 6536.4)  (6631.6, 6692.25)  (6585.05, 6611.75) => -0.12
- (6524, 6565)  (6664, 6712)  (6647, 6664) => 0.17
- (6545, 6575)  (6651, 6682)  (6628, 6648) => 0.23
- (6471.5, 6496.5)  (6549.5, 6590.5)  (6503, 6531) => 0.29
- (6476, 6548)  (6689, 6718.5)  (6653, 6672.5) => 0.10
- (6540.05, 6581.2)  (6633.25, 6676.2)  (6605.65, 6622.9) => 0.29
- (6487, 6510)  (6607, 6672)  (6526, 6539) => 0.02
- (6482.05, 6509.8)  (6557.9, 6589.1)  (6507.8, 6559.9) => 0.31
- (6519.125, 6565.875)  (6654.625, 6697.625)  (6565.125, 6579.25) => -0.08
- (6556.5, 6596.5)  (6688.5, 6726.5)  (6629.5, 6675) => 0.40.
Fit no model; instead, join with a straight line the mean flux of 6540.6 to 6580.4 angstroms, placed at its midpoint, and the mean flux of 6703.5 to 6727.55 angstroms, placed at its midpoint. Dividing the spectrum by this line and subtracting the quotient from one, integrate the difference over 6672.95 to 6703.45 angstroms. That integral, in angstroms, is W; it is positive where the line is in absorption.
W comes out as 6.5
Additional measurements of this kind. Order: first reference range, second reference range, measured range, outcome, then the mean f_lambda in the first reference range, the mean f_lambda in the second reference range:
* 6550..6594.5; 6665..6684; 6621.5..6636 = 3.9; 18.2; 10.1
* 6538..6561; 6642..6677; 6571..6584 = -1.2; 14.6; 9.7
